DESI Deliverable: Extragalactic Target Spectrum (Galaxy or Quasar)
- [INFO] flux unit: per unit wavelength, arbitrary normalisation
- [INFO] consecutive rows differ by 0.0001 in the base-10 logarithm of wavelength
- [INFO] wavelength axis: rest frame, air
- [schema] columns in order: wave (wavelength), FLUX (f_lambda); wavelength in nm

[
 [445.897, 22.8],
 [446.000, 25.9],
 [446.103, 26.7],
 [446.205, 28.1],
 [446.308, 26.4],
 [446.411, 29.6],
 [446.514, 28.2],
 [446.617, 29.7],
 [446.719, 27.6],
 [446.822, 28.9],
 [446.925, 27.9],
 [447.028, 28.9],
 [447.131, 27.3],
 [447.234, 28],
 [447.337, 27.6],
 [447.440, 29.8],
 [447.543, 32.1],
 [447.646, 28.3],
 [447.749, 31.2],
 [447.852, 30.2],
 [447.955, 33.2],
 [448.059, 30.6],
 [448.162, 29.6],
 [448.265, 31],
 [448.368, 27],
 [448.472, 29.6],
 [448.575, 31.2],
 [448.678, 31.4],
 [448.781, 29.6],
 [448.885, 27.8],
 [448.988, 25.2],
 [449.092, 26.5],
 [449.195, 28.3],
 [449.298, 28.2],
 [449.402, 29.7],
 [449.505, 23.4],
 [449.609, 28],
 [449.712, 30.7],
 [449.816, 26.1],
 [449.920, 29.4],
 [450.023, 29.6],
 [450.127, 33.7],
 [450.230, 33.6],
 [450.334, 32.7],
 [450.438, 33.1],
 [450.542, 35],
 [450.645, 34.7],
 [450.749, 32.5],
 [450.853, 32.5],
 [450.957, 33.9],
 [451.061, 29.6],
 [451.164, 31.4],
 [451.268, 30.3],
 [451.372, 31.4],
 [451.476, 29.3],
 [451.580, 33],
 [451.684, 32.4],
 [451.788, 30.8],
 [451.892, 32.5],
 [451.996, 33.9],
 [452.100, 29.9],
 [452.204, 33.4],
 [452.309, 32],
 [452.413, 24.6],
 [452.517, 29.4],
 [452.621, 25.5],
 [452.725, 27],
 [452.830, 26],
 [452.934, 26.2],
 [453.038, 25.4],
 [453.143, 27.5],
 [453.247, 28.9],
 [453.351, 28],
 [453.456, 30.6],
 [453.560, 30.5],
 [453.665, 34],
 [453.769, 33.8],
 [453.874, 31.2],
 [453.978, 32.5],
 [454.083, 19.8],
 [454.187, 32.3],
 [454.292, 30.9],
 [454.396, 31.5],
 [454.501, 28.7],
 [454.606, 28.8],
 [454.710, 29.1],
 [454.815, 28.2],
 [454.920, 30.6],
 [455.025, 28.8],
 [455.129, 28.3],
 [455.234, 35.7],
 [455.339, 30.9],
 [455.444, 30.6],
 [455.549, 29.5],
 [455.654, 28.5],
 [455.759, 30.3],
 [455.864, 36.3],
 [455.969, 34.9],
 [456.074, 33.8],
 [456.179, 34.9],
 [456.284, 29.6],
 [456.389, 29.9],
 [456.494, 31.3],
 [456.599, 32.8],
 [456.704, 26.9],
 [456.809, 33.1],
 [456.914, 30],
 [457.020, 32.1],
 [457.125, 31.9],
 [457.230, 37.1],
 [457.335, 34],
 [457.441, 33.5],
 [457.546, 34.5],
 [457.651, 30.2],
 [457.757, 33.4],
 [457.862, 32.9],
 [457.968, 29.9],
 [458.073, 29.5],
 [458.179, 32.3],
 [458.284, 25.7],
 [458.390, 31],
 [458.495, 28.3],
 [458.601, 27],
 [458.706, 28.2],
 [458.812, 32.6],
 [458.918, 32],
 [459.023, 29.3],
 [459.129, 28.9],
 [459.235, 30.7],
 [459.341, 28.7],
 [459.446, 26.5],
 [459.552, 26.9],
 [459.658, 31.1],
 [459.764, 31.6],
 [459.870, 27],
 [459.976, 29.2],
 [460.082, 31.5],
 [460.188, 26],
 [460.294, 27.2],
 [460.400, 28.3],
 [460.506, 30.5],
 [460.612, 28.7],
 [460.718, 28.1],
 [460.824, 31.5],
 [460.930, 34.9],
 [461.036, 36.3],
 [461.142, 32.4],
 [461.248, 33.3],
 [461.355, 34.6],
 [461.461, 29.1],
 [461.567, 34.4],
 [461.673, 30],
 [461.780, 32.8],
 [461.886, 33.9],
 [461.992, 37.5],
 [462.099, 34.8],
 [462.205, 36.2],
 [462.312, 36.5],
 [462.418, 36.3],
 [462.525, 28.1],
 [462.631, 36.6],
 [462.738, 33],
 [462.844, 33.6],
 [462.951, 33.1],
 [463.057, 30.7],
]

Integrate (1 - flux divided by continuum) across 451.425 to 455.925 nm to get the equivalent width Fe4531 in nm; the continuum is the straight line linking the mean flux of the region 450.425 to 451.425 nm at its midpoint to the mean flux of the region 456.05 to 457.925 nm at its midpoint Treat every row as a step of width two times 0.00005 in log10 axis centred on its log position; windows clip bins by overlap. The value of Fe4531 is 0.34 nm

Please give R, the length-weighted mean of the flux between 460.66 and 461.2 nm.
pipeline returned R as 32.7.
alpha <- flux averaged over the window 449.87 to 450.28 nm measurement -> 31.6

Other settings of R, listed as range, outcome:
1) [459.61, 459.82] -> 31.3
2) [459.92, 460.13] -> 30.3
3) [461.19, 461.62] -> 32.8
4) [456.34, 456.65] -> 31.4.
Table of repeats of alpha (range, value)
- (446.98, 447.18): 28.1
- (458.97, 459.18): 29.2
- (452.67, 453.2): 26.4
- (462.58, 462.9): 34.3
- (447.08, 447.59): 28.9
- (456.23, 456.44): 29.8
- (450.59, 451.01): 33.4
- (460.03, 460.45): 28.2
